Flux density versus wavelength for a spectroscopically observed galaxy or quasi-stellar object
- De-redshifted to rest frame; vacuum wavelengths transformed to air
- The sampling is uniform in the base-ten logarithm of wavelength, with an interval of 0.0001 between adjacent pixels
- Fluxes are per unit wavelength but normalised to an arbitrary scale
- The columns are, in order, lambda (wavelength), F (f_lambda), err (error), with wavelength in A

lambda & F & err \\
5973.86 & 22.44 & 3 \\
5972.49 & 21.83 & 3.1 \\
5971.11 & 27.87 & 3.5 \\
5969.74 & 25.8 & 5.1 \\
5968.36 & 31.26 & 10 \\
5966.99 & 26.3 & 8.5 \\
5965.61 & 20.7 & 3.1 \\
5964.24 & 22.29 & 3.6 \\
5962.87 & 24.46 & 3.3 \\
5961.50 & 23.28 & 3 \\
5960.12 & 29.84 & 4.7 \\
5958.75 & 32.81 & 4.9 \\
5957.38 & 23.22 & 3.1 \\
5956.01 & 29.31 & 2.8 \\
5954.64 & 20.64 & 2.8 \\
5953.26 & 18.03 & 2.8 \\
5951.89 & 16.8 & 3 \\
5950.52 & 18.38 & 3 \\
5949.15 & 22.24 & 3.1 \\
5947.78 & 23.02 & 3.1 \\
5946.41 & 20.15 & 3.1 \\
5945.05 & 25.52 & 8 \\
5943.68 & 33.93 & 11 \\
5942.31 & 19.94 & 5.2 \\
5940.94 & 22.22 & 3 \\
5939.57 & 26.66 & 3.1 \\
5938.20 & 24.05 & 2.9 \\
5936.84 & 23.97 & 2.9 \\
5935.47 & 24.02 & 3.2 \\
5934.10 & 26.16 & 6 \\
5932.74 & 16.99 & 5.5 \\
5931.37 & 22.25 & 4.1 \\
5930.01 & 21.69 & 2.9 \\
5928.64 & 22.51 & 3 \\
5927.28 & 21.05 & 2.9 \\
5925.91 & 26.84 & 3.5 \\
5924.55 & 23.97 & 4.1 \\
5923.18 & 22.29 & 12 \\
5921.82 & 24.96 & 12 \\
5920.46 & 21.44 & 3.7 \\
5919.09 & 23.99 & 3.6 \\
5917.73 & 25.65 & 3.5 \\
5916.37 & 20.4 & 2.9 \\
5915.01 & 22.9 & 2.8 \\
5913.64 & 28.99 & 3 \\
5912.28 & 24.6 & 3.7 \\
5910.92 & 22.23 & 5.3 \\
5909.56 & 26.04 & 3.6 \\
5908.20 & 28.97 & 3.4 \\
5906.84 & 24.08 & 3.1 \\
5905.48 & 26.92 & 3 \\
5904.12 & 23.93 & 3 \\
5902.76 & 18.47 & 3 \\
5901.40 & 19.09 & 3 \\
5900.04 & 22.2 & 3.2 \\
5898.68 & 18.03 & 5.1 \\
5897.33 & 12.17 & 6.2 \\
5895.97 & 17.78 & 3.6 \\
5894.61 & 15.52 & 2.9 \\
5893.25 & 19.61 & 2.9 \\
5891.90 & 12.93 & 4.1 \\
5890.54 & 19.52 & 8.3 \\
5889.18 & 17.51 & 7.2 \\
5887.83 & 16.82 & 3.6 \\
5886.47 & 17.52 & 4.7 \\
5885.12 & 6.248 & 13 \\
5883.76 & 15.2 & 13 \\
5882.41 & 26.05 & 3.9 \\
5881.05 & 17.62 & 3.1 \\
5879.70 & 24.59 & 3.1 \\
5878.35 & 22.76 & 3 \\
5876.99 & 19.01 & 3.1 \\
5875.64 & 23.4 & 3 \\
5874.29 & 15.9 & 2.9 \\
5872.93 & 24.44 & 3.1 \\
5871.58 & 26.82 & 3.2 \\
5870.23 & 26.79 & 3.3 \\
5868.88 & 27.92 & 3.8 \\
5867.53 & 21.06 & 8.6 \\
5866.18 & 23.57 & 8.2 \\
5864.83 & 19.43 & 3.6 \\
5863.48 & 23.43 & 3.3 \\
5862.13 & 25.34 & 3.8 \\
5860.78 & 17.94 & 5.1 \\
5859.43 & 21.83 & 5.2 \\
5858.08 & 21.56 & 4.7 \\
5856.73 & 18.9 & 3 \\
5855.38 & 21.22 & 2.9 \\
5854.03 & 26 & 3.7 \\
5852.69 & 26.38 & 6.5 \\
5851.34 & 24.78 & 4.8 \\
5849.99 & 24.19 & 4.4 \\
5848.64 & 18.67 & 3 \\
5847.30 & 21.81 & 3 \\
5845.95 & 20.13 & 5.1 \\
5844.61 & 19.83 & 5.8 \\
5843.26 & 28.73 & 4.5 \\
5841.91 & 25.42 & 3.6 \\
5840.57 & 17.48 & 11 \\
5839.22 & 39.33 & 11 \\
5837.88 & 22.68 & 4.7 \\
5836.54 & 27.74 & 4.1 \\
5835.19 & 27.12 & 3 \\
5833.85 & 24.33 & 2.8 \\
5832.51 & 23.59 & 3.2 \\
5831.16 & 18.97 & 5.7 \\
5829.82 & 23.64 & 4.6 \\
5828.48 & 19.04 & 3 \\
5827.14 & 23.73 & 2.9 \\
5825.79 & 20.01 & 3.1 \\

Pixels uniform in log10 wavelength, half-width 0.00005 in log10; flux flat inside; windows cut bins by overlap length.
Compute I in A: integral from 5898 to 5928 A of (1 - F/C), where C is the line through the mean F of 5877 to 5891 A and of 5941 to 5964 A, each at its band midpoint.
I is -4.1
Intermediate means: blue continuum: 18.4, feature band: 23.5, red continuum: 23.8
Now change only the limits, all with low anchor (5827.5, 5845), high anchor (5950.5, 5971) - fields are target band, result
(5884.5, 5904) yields 6.0 A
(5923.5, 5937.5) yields 0.9 A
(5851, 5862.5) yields 0.9 A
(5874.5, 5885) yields 1.8 A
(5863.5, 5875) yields 0.6 A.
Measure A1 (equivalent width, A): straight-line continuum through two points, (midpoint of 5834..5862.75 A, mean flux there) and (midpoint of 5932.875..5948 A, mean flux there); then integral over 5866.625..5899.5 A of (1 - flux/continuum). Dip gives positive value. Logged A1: 6.2 A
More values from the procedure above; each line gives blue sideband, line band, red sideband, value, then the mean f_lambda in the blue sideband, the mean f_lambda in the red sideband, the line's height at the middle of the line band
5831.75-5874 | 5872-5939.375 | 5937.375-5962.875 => 7.00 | 23.7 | 23.9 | 23.8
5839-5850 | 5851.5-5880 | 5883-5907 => -2.45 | 23.3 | 17.9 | 21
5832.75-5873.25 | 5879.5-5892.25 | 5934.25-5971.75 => 3.59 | 23.8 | 24.3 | 24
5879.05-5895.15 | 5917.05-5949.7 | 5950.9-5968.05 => -2.94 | 17.4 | 24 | 21.7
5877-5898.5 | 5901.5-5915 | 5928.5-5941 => -3.10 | 17.5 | 23.1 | 20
